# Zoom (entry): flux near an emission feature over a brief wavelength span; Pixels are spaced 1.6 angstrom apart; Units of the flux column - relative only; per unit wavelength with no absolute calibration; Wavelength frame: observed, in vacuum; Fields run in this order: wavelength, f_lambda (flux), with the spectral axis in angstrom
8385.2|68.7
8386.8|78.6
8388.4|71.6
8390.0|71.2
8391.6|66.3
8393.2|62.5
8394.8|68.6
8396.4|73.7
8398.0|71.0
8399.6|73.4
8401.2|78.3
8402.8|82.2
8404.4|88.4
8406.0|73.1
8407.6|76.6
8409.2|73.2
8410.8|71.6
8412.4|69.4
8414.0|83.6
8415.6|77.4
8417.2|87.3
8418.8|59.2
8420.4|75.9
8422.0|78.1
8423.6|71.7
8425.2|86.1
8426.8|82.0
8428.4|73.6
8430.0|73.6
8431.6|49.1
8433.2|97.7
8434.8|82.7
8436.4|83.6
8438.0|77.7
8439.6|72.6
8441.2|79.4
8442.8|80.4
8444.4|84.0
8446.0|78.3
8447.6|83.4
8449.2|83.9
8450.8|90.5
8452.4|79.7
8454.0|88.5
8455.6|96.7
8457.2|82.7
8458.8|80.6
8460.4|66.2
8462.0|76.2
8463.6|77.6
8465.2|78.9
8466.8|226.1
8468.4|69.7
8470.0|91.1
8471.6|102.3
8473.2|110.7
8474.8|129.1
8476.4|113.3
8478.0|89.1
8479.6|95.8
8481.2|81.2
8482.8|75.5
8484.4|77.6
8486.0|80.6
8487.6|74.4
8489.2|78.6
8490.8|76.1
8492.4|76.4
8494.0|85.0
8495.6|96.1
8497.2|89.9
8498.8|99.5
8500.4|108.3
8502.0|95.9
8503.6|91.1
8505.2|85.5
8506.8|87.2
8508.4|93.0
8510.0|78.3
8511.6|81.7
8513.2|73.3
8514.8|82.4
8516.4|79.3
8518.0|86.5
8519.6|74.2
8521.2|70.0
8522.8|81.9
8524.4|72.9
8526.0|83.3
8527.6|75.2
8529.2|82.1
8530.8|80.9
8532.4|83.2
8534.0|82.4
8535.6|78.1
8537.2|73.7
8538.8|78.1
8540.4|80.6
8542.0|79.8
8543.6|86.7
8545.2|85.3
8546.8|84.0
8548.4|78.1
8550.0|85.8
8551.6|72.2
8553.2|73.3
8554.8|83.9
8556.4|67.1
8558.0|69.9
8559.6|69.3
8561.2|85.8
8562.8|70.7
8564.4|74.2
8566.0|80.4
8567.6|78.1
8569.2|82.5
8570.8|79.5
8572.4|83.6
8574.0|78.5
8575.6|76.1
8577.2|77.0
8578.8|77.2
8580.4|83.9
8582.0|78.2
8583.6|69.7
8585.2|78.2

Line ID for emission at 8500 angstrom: [N II] 6583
